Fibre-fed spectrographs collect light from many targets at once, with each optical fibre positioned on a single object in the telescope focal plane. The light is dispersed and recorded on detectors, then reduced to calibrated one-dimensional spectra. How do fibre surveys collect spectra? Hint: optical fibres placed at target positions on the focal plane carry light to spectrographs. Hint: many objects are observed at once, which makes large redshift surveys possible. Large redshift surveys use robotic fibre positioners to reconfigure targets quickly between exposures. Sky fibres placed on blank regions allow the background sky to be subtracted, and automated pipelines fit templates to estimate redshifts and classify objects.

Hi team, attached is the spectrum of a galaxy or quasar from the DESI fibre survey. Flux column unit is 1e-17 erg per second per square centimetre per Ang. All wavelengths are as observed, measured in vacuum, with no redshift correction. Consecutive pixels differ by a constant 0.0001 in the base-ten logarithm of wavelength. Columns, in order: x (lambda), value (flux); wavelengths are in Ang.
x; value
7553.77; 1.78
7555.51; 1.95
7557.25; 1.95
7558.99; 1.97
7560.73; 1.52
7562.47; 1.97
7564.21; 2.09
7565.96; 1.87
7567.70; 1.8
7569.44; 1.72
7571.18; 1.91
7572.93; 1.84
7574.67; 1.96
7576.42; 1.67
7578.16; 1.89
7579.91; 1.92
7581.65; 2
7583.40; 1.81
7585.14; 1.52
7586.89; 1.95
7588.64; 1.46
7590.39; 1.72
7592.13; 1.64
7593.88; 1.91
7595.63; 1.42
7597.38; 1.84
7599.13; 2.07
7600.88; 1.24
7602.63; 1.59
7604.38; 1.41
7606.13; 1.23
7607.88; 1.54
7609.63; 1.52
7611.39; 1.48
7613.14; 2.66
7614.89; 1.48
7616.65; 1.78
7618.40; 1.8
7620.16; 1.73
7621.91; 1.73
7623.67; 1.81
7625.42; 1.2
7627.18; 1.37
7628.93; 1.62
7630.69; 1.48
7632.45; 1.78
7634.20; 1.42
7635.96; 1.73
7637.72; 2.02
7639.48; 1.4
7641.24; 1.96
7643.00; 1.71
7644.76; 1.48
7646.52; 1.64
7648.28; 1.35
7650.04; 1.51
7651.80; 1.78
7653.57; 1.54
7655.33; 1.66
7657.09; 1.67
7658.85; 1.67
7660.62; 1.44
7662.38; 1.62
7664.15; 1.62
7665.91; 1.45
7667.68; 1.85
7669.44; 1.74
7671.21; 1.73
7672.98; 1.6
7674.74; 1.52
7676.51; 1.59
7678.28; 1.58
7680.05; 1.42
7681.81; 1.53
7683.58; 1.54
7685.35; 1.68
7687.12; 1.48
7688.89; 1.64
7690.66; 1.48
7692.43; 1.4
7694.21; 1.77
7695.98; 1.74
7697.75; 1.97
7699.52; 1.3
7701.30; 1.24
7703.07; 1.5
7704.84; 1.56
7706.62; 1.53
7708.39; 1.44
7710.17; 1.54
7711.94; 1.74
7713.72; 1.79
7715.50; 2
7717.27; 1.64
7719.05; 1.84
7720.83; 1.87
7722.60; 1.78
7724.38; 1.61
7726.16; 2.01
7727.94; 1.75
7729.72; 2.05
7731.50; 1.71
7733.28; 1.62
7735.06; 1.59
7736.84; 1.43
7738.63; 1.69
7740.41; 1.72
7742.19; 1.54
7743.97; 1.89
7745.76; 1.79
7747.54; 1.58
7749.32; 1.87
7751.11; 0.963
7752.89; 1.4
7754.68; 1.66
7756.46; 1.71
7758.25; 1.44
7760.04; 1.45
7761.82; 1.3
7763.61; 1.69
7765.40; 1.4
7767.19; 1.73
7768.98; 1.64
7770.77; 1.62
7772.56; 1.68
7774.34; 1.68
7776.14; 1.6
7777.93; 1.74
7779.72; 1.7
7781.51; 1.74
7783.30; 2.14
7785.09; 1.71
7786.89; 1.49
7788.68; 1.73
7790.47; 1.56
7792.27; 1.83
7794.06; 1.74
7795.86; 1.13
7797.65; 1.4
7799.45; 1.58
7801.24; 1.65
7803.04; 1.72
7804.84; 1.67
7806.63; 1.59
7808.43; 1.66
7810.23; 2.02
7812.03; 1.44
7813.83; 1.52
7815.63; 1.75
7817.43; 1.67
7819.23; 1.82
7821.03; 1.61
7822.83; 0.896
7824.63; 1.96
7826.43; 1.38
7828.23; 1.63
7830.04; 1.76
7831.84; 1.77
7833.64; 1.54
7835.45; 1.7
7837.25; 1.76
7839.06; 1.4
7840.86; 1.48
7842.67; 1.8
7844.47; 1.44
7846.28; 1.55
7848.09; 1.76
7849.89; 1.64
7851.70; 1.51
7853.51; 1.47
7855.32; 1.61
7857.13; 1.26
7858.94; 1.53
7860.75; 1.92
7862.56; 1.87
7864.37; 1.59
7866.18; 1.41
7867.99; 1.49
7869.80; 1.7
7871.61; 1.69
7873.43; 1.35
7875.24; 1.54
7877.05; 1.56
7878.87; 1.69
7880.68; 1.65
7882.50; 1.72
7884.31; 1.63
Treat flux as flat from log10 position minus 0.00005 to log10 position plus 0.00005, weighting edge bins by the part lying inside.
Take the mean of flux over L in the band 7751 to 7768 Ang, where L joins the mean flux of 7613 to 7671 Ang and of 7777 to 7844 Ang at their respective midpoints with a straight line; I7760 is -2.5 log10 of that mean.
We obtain 0.100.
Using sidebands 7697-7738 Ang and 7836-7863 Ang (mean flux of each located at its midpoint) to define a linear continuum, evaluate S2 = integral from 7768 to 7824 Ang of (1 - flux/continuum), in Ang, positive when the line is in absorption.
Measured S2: -0.3 Ang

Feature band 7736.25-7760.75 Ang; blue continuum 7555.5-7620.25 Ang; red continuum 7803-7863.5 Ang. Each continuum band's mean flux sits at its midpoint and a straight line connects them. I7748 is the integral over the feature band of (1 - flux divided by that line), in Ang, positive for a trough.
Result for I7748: 1.2 Ang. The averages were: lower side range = 1.76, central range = 1.58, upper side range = 1.62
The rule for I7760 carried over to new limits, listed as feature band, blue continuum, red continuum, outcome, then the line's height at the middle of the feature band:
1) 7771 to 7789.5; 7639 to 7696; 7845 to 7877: -0.085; 1.59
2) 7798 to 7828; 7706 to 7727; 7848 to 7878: 0.010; 1.63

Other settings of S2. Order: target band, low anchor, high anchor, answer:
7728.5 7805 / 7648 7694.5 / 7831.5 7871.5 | -1.6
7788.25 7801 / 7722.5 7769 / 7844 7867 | 0.3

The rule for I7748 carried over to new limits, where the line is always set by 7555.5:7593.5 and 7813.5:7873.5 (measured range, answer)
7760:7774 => 0.7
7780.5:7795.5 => -0.7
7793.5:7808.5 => 0.7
